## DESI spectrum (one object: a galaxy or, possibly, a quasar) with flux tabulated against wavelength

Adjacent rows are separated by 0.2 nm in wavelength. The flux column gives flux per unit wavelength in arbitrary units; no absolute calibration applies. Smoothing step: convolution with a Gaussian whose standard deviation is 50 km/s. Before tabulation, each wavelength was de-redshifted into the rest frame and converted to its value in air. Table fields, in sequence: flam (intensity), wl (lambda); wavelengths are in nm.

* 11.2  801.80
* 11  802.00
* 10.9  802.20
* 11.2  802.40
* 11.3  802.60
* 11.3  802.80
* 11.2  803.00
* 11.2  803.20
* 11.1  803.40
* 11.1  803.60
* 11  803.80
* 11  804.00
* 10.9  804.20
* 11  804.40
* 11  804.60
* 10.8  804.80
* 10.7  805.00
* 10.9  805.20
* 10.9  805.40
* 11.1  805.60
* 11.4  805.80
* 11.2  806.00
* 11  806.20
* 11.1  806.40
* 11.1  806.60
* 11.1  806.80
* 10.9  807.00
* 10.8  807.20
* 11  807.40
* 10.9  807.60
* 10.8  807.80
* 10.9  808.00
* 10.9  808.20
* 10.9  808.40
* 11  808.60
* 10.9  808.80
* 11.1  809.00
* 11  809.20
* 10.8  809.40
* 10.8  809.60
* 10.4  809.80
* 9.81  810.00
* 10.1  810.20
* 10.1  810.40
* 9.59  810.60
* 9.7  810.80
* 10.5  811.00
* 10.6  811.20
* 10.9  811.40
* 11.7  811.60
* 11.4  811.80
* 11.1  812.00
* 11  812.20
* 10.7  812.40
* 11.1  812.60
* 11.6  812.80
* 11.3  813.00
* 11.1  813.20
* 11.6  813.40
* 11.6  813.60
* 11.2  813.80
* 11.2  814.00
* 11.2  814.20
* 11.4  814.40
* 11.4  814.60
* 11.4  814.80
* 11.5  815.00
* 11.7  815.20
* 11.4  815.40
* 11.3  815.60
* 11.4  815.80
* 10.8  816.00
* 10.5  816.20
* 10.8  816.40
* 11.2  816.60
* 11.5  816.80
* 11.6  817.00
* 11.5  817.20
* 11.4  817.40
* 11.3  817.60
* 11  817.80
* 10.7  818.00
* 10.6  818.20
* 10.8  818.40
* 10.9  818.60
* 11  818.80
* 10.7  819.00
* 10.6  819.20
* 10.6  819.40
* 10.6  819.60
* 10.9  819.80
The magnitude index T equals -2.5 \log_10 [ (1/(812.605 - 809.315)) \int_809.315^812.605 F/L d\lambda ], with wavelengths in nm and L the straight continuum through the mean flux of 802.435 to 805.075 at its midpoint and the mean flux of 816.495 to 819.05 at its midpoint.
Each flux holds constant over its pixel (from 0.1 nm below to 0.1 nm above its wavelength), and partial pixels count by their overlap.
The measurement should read 0.05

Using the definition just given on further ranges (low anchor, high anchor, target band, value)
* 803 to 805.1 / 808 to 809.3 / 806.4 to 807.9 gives 0.002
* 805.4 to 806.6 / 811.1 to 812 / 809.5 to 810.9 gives 0.110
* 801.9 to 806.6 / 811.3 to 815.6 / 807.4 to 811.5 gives 0.060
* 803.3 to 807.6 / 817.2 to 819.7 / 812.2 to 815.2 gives -0.038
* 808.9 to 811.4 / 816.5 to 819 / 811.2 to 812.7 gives -0.053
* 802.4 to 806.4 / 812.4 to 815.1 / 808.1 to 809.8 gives 0.029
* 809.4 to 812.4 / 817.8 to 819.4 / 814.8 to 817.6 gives -0.057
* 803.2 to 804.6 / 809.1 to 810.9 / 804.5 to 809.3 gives -0.033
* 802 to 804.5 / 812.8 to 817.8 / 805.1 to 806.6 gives 0.005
